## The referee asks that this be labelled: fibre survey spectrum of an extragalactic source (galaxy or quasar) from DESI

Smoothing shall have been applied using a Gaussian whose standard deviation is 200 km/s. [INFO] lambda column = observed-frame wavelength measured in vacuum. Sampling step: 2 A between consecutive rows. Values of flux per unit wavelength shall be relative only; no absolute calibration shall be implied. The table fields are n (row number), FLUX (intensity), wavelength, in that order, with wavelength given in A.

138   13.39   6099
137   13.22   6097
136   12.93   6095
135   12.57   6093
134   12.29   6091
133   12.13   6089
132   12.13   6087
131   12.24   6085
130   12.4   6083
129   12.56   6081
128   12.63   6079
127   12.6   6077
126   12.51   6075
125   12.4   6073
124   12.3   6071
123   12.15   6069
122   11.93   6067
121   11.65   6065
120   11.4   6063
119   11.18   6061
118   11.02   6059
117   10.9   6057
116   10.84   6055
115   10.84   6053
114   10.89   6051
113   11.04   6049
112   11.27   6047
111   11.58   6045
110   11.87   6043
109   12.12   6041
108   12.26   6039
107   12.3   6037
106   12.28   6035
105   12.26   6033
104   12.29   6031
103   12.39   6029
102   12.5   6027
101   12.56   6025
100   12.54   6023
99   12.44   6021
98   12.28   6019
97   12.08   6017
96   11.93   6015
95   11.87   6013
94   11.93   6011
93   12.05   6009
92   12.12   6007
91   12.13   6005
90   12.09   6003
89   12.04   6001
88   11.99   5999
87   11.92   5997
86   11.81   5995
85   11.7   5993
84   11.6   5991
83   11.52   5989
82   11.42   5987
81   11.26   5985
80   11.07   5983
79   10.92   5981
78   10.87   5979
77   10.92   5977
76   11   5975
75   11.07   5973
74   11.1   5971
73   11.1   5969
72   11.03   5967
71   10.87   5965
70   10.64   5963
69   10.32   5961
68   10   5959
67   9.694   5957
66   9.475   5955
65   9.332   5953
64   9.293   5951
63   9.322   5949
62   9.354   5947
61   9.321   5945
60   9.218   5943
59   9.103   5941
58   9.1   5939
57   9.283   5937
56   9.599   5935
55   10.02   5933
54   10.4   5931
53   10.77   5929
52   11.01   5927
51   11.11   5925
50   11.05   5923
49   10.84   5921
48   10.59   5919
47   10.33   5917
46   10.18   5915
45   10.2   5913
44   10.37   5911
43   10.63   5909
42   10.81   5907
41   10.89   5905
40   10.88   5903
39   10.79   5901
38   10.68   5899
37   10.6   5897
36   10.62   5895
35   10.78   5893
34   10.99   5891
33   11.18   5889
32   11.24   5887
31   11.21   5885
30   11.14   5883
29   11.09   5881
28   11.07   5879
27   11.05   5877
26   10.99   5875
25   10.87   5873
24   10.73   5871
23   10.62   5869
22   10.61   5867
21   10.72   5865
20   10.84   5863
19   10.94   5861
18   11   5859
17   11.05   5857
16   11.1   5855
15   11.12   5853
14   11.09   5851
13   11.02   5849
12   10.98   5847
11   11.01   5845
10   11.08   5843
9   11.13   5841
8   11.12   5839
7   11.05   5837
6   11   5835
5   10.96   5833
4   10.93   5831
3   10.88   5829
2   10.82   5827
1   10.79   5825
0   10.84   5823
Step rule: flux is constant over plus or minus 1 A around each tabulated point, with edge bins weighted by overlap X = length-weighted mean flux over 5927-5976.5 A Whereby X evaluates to 10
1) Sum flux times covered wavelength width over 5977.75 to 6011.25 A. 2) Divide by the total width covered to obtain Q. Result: 11.7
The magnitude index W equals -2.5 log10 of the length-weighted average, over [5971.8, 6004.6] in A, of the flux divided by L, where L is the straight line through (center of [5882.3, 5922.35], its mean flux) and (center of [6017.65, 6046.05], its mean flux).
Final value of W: 0.03 mag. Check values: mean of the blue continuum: 10.7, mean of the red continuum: 12.3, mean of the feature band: 11.5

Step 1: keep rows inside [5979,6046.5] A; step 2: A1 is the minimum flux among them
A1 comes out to 10.87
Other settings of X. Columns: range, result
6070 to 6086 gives 12.5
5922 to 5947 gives 9.97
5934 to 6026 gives 11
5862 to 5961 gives 10.4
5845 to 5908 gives 10.9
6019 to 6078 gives 11.9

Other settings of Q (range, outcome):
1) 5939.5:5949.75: 9.25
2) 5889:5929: 10.7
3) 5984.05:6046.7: 12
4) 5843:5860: 11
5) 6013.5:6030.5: 12.3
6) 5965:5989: 11.1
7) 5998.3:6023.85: 12.1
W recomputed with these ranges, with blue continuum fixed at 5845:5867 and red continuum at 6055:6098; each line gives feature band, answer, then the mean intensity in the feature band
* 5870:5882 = 0.01 mag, 11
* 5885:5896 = 0.02 mag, 11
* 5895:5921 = 0.06 mag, 10.6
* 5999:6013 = -0.03 mag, 12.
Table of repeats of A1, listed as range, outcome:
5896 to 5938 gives 9.283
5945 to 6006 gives 9.293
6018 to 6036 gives 12.26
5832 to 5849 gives 10.96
